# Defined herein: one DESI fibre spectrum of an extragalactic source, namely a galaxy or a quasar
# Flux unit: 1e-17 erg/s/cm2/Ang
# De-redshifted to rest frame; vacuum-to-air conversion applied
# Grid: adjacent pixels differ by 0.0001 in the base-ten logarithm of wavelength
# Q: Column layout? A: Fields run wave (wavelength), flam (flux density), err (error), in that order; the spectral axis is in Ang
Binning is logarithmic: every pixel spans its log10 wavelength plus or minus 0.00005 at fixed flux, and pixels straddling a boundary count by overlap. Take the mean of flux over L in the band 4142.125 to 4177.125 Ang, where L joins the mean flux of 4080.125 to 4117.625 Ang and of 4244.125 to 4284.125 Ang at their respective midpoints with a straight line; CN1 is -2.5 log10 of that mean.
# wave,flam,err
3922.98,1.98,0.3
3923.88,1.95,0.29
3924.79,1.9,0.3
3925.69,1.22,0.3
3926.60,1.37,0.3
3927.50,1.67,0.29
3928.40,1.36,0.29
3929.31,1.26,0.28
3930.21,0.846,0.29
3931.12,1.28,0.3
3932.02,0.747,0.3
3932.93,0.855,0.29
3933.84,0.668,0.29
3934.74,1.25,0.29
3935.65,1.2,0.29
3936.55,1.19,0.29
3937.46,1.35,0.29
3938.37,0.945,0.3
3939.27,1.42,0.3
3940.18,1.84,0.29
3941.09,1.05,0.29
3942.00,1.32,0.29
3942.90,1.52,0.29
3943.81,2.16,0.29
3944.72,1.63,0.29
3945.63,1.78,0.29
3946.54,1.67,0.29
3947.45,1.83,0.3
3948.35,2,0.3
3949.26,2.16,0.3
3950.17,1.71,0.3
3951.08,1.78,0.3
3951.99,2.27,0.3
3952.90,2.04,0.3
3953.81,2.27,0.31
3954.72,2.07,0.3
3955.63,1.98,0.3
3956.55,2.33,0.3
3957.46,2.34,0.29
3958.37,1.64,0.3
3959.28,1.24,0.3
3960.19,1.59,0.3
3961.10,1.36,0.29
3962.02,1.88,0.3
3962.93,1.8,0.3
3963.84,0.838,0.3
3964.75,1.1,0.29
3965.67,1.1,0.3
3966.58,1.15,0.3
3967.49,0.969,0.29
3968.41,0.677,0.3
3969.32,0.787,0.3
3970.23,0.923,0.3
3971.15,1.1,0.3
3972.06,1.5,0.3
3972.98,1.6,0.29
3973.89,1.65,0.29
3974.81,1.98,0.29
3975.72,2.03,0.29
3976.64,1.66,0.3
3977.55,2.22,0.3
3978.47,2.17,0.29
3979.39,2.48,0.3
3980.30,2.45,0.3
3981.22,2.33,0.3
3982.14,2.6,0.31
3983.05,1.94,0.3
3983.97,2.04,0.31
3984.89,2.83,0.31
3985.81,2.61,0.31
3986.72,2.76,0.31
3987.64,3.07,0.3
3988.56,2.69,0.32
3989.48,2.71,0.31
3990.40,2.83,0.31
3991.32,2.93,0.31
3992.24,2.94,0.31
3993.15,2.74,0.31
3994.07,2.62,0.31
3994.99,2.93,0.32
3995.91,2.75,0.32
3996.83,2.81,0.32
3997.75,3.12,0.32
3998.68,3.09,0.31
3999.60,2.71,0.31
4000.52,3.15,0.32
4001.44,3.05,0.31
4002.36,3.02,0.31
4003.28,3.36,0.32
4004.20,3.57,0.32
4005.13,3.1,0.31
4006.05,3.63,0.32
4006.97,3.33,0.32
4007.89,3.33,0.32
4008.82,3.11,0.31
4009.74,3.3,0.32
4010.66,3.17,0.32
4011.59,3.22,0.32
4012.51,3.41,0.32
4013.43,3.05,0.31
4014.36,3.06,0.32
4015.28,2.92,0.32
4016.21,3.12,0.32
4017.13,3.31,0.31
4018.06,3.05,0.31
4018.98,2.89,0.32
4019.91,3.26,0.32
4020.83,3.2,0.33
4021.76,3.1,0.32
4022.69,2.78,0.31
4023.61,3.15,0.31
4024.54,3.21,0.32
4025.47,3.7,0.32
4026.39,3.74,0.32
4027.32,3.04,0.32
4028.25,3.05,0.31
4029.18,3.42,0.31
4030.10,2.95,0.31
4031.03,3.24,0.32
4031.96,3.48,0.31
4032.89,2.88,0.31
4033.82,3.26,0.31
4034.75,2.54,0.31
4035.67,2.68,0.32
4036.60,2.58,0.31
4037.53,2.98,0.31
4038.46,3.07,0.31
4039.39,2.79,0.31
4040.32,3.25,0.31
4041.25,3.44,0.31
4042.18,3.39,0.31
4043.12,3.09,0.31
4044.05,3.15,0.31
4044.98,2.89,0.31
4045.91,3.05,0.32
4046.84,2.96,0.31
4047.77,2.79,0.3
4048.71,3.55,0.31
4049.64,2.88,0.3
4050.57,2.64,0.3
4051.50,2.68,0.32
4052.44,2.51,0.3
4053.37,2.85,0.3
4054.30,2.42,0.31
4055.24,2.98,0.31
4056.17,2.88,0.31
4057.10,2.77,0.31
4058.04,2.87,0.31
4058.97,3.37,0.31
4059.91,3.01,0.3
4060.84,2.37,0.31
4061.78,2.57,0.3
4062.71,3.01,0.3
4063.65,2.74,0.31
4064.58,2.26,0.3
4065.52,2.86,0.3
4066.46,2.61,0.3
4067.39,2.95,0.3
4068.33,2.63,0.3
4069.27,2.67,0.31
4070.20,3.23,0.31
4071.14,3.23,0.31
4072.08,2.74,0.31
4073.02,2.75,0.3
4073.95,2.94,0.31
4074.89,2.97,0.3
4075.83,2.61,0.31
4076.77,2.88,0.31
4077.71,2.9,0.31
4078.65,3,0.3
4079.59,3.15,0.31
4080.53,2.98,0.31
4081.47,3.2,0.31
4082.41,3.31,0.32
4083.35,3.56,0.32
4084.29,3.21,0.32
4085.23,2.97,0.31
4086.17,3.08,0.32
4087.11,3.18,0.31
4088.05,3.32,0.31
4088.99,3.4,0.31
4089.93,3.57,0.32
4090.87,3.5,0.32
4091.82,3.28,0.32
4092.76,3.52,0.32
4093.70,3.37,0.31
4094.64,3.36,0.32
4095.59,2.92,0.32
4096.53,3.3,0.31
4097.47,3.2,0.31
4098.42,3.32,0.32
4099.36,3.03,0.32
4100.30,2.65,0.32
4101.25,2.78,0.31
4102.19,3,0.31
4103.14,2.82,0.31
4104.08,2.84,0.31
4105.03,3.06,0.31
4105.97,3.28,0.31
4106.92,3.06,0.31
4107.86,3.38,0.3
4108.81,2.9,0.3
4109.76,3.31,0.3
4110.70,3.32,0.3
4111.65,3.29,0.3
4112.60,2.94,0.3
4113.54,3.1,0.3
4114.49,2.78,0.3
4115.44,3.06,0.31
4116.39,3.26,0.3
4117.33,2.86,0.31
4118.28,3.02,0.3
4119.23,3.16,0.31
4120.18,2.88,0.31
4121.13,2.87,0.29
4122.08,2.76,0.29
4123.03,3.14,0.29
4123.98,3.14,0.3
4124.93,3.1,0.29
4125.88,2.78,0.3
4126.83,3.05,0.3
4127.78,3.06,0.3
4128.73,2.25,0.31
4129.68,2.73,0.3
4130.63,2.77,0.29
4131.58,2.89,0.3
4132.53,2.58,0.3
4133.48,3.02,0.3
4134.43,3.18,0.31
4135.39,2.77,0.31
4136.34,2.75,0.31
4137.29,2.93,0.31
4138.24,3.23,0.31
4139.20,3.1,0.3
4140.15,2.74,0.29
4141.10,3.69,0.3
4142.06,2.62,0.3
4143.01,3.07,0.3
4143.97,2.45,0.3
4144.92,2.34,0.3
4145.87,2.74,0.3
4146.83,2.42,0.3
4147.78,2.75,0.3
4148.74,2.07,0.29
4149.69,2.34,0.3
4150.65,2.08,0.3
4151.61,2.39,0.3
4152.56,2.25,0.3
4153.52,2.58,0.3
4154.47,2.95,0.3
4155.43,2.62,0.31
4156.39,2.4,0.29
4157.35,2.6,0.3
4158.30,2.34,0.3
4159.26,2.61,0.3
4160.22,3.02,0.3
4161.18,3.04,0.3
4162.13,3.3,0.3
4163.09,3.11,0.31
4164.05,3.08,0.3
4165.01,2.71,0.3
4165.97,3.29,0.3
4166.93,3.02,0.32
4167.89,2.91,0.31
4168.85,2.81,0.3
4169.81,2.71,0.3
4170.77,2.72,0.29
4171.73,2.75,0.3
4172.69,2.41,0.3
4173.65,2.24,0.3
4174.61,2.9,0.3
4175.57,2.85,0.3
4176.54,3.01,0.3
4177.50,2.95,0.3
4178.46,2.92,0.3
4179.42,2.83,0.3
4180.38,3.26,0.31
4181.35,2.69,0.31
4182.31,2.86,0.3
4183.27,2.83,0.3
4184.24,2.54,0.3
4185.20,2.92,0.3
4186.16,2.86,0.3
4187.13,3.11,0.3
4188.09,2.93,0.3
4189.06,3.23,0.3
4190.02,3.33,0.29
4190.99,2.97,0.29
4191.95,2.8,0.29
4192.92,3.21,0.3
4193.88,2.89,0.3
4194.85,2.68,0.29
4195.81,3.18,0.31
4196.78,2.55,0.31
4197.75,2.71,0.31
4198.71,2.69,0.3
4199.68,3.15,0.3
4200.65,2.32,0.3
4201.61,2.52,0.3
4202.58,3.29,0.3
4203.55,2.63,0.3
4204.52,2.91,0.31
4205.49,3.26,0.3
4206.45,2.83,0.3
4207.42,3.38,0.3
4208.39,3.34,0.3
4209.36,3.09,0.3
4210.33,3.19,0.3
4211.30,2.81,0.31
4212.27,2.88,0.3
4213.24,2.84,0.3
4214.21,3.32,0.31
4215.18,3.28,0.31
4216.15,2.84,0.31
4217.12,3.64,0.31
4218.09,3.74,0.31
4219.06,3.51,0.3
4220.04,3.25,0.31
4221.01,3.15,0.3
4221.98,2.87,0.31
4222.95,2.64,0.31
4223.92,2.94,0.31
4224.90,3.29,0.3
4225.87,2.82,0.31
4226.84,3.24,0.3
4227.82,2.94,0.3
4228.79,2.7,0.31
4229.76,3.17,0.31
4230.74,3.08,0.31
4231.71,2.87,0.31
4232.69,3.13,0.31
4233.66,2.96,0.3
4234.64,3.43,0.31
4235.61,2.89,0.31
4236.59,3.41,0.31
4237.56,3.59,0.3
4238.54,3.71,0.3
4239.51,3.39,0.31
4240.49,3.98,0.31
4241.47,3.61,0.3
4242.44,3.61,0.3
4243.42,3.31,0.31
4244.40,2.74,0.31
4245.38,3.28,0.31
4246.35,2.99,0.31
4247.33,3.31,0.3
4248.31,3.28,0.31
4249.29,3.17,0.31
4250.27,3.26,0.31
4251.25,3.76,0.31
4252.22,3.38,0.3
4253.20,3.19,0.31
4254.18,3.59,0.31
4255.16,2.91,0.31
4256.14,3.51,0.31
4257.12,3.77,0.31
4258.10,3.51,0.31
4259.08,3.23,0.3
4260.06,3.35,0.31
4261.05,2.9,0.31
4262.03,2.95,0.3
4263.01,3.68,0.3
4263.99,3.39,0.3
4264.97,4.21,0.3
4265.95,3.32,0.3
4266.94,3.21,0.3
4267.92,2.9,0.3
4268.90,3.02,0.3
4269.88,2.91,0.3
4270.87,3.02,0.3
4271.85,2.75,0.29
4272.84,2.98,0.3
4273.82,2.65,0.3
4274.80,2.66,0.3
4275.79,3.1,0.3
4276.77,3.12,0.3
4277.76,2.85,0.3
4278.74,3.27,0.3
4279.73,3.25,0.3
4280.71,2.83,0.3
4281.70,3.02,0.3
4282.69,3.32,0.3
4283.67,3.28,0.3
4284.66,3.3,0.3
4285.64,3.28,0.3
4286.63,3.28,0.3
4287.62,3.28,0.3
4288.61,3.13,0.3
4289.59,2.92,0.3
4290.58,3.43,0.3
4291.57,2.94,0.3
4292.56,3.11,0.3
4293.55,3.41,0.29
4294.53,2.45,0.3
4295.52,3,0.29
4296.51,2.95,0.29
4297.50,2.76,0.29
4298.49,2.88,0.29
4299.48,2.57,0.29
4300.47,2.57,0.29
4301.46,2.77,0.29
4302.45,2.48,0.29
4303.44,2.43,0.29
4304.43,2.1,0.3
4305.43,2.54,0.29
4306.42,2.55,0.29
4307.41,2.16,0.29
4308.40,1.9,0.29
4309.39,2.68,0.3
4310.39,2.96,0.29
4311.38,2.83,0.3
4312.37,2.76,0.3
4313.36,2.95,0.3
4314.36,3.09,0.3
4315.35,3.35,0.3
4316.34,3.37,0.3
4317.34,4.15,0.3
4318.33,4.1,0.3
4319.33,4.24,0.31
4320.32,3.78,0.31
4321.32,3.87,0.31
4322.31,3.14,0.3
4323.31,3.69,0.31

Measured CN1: 0.18 mag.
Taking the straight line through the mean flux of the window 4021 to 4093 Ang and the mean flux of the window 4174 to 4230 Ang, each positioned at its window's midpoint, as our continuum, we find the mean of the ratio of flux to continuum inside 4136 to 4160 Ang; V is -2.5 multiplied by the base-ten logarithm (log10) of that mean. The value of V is 0.14 mag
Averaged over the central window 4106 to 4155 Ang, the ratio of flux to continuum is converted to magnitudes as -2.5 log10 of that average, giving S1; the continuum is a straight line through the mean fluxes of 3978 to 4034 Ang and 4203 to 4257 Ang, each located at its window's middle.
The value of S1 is 0.09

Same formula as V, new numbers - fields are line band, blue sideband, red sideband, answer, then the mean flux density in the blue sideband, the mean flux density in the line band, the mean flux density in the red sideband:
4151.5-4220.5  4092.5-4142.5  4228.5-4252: 0.09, 3.02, 2.91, 3.28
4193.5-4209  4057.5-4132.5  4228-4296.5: 0.09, 3.01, 2.9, 3.2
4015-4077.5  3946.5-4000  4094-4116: -0.14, 2.06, 2.97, 3.08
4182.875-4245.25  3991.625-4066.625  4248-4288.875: 0.03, 3.02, 3.08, 3.21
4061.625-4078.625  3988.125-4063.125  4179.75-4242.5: 0.08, 3.03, 2.82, 3.07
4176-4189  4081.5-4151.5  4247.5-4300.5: 0.05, 2.99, 2.91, 3.15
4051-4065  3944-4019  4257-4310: -0.10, 2.34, 2.75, 2.98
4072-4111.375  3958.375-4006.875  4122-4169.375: -0.19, 2.24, 3.12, 2.79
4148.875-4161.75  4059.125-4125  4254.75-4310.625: 0.18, 3.04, 2.55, 2.99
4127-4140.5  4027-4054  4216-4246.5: 0.09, 3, 2.86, 3.22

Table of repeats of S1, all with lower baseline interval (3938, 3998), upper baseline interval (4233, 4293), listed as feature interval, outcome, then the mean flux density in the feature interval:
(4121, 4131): -0.09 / 2.88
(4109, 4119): -0.19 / 3.09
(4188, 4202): 0.02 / 2.88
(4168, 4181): 0.02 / 2.8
